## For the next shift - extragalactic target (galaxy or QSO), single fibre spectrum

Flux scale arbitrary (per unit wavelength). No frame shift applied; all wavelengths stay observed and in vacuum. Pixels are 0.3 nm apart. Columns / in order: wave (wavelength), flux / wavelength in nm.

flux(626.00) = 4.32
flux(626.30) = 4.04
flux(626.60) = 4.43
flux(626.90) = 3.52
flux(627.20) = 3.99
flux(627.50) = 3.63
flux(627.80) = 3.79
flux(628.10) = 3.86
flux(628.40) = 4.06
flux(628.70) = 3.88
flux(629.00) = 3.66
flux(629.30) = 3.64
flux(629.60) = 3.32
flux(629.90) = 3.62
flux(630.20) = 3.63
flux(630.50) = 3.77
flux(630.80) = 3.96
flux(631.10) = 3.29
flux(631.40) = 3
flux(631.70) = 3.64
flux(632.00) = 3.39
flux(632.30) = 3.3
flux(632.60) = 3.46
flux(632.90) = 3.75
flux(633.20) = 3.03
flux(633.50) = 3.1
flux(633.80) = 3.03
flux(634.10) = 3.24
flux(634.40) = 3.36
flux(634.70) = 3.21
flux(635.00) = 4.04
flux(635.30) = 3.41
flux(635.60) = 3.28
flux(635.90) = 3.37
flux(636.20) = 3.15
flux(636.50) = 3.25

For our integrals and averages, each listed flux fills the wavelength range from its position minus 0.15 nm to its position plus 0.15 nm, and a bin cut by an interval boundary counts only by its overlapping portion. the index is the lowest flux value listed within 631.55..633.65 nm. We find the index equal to 3.03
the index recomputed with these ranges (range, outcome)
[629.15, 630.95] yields 3.32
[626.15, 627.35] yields 3.52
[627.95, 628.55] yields 3.86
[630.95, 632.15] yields 3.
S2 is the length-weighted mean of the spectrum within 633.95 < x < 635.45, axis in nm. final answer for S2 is 3.45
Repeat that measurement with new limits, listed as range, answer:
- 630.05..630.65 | 3.7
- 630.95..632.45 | 3.32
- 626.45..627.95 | 3.87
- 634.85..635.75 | 3.58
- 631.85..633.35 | 3.39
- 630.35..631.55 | 3.51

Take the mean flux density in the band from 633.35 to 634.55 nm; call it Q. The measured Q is 3.18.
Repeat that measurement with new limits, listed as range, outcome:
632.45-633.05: 3.6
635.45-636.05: 3.32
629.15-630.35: 3.55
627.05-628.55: 3.87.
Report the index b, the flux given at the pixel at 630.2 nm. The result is 3.63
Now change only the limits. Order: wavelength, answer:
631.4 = 3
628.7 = 3.88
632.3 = 3.3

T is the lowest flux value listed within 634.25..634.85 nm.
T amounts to 3.21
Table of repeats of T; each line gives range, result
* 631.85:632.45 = 3.3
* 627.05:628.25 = 3.63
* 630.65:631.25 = 3.29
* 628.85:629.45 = 3.64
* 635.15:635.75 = 3.28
